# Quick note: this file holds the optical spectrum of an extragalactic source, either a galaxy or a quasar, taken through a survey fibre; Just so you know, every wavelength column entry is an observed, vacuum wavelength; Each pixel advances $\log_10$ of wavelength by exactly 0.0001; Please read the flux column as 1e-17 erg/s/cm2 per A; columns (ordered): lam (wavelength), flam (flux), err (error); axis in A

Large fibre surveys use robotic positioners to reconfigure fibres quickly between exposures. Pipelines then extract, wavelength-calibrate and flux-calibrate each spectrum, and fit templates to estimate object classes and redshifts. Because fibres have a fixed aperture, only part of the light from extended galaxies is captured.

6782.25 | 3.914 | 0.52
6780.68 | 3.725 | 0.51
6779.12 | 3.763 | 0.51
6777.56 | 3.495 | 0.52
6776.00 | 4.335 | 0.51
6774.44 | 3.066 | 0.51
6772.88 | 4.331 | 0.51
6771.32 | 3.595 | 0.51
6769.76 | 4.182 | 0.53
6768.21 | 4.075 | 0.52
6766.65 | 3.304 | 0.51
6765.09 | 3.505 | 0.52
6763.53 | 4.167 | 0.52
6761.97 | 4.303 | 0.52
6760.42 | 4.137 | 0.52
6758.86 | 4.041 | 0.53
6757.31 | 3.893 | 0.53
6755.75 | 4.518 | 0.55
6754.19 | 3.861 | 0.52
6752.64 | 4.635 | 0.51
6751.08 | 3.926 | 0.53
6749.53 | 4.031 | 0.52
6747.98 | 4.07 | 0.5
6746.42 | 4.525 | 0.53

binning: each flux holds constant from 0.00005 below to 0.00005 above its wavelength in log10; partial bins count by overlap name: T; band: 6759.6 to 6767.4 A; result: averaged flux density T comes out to 3.88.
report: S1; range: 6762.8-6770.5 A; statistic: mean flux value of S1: 3.84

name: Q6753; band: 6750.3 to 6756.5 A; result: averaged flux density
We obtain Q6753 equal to 4.23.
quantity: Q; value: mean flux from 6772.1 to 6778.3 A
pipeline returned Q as 3.81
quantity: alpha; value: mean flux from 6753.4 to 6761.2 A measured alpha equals 4.09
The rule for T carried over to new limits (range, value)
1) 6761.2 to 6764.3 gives 4.23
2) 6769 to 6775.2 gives 3.79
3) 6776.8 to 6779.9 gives 3.63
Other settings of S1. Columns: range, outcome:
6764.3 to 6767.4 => 3.4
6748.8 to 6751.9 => 3.98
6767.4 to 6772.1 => 3.95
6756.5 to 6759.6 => 3.97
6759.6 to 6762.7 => 4.22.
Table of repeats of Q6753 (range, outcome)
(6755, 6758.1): 4.2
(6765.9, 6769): 3.7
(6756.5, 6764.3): 4.11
